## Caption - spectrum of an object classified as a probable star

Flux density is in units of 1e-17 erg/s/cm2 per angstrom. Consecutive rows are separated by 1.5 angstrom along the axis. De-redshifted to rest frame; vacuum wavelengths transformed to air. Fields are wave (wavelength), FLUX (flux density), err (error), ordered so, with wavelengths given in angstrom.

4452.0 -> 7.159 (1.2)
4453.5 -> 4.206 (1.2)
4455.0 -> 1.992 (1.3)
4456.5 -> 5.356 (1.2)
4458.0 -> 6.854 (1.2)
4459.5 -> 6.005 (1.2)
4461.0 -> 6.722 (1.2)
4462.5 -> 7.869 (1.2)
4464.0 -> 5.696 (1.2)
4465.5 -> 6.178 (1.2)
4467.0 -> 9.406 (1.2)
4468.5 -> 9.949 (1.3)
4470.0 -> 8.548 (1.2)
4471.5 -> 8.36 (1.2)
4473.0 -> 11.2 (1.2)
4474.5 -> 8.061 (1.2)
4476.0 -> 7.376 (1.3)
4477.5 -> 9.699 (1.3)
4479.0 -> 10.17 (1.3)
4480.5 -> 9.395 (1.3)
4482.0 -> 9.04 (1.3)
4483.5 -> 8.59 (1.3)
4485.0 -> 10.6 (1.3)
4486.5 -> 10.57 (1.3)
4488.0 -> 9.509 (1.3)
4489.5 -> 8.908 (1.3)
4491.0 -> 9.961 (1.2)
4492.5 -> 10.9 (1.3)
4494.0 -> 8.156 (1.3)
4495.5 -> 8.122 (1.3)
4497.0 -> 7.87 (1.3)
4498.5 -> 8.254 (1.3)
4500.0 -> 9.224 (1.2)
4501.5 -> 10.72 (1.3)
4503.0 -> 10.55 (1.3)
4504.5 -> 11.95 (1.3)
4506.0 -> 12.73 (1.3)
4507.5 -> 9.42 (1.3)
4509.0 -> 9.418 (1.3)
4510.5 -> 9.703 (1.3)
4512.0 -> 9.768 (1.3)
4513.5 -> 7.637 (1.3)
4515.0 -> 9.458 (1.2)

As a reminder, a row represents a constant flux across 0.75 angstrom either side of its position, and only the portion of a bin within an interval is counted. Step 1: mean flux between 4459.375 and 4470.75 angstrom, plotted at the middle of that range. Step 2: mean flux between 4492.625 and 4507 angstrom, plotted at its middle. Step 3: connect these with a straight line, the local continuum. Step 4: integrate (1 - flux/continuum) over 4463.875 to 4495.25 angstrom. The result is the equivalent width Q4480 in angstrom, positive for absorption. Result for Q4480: -2.2 angstrom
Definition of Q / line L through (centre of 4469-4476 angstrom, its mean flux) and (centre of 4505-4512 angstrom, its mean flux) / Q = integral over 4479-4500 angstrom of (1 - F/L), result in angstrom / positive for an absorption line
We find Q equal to 0.65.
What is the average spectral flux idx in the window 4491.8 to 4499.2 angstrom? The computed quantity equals 8.65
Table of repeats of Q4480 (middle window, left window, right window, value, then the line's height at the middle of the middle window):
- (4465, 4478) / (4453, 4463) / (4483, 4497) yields -2.9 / 7.18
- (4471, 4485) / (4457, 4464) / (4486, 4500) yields -2.1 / 7.99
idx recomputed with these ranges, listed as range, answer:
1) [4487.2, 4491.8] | 9.49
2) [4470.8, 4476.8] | 8.76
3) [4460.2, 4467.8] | 7.18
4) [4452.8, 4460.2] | 4.88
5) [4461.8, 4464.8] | 6.75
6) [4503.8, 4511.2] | 10.6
